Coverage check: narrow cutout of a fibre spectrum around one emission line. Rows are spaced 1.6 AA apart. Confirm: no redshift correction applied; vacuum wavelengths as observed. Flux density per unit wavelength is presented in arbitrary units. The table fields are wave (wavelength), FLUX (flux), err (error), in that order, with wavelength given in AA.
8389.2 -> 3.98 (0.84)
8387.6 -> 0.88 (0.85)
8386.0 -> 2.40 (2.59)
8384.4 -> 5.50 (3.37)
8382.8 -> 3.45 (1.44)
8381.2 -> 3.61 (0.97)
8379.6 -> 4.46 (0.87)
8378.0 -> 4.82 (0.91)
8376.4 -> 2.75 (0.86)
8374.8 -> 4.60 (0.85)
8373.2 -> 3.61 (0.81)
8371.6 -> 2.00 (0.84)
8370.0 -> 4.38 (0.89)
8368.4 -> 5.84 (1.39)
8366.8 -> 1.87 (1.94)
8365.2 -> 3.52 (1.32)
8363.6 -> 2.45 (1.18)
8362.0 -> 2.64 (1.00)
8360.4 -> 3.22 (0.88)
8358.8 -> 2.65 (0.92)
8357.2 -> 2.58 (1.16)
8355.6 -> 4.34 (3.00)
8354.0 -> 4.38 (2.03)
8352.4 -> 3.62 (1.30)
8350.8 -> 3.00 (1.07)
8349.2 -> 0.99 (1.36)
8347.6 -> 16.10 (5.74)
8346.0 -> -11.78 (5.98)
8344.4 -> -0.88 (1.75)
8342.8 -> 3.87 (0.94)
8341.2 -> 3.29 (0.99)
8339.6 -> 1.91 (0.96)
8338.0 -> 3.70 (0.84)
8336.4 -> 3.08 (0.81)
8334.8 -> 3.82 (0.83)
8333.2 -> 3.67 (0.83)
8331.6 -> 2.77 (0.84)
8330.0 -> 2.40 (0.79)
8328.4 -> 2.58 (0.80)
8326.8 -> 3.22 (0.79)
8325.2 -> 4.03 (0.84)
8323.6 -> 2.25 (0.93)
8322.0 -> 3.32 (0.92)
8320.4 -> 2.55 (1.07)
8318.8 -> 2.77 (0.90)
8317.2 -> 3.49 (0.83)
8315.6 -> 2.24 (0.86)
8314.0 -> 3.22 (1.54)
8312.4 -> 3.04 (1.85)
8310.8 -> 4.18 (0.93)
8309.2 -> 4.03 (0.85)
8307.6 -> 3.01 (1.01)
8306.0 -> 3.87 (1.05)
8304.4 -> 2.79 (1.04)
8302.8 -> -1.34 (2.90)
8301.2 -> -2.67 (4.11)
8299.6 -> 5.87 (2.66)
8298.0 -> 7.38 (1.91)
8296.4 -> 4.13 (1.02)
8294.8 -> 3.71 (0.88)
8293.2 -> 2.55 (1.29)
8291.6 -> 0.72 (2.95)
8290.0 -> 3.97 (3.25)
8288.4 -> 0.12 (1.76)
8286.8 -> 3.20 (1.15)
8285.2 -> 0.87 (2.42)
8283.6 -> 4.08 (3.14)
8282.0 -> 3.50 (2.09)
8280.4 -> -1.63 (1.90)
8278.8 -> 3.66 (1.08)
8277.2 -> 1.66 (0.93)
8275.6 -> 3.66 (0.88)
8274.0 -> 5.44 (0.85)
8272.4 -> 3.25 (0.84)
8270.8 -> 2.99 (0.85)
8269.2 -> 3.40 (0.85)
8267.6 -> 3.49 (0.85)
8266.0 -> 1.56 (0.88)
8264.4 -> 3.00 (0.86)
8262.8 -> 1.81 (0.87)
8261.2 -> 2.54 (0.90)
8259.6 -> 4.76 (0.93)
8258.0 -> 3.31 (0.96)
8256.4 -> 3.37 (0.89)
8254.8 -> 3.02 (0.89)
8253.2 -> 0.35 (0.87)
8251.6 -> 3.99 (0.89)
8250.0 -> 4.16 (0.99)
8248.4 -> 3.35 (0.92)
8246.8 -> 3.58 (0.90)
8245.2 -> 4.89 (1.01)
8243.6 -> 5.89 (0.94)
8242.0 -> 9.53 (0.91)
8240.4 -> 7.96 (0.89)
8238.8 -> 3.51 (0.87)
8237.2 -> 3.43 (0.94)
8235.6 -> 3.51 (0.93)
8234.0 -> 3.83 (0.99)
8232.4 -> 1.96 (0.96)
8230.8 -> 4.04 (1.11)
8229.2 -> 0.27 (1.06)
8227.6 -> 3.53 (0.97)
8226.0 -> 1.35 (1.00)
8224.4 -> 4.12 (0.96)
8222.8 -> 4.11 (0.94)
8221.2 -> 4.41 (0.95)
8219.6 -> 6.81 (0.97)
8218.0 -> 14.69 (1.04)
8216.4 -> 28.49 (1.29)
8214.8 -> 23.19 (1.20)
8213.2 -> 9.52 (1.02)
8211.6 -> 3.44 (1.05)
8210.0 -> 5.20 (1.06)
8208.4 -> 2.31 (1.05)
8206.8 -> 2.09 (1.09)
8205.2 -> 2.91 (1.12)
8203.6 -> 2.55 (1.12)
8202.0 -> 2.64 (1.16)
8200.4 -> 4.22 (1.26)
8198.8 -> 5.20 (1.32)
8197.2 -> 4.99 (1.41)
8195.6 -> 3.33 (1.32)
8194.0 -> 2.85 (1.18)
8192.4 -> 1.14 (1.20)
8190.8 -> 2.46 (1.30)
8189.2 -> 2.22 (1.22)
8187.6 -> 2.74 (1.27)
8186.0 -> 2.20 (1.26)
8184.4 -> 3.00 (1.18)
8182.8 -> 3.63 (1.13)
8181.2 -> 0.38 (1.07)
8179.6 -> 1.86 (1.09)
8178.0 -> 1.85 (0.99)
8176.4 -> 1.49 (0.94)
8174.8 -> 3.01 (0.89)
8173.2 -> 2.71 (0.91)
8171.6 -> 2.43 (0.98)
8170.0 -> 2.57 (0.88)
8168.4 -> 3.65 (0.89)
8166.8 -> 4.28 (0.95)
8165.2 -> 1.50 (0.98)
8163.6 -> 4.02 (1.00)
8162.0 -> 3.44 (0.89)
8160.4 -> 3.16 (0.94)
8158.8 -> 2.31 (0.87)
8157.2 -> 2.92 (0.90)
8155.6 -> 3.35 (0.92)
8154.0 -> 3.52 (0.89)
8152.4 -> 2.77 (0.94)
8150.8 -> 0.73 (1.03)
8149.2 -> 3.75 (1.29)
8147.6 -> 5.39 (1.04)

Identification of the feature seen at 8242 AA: [N II]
